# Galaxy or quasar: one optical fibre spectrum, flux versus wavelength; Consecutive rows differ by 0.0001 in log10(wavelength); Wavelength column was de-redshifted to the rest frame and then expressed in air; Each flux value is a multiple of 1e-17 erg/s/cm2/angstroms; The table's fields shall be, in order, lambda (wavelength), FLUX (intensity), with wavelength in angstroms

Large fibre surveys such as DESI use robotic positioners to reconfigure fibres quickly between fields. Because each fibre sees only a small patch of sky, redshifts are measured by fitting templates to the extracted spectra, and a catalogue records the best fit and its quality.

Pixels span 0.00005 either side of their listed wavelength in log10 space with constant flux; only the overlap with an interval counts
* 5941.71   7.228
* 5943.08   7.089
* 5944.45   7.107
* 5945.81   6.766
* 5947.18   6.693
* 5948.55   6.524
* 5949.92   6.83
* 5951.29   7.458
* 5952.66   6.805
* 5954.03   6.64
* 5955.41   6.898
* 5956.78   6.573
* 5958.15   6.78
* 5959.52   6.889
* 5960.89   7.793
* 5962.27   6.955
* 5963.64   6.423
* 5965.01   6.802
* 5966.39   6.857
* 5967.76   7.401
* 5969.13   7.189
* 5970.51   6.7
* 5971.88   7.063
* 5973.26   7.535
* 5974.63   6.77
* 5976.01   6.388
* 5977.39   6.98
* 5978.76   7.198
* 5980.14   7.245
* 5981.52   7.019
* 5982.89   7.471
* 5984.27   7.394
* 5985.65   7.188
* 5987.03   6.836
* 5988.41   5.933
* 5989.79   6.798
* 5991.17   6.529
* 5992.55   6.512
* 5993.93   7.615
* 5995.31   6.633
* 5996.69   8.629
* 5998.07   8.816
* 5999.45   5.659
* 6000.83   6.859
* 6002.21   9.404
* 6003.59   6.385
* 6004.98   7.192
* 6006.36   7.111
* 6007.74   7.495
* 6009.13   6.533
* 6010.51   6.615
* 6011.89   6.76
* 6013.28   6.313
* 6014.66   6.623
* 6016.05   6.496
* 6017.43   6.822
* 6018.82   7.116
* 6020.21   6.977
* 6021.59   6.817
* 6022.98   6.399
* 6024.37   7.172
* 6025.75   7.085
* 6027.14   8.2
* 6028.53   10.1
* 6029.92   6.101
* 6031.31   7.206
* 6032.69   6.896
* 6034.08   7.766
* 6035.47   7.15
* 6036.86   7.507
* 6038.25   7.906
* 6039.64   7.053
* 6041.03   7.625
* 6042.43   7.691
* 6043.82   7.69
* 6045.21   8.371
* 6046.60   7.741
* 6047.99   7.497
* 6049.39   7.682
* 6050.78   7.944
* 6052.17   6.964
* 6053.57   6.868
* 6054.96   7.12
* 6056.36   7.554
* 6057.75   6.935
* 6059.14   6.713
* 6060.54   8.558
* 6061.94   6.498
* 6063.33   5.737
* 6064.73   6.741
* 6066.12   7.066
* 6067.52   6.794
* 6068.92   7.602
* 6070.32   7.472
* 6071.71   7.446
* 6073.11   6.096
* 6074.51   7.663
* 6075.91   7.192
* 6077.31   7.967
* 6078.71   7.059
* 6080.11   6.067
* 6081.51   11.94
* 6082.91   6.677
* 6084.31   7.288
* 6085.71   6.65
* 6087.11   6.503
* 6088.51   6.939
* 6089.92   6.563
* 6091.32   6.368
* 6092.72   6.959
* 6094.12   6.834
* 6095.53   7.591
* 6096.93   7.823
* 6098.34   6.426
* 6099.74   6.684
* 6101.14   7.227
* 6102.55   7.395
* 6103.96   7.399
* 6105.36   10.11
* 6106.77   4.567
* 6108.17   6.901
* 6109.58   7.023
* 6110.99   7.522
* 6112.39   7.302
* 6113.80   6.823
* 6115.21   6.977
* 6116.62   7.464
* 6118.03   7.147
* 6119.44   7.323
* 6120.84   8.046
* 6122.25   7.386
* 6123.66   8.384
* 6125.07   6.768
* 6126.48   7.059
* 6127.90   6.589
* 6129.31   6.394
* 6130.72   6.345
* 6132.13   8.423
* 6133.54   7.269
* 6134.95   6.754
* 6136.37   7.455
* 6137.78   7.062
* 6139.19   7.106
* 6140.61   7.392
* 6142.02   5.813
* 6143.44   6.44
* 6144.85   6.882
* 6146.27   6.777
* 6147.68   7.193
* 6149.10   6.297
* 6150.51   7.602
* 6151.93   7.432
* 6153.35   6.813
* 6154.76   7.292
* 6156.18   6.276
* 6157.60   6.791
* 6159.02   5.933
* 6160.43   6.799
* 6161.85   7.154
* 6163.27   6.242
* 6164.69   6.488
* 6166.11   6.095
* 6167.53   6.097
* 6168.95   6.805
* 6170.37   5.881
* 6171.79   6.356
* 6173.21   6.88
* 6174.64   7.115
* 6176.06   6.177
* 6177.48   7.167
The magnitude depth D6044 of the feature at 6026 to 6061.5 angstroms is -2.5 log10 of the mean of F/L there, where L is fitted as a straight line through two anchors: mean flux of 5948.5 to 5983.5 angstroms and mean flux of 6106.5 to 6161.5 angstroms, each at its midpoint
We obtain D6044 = -0.083 mag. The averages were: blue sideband 6.98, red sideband 6.99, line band 7.54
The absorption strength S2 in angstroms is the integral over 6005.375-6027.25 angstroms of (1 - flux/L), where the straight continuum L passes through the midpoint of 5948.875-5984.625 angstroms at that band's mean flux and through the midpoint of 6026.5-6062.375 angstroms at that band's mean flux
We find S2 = 1.3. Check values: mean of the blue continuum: 6.99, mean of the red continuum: 7.52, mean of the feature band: 6.88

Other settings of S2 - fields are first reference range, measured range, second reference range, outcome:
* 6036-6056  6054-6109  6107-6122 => 1.46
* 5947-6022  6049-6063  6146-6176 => -0.77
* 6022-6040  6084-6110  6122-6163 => 0.48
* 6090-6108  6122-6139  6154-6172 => -0.89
